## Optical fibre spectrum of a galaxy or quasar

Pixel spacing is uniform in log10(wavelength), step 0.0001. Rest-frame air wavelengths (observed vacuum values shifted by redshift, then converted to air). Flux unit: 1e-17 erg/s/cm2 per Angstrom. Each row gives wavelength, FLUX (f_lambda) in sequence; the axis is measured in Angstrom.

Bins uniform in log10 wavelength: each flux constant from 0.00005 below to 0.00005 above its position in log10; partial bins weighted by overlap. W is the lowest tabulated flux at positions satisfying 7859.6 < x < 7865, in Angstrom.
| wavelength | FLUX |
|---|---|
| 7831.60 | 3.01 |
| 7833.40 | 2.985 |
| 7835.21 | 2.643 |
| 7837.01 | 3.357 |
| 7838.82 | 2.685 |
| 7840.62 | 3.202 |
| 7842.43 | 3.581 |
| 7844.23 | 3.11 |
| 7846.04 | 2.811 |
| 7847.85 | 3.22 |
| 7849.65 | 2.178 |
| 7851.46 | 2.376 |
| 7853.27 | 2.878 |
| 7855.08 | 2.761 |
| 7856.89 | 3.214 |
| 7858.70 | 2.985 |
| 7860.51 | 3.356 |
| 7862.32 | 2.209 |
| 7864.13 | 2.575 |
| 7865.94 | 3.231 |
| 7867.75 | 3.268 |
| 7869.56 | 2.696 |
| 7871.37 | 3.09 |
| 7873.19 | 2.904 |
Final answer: 2.209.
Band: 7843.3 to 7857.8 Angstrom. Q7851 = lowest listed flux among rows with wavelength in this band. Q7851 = 2.178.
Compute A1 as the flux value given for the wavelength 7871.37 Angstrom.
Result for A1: 3.09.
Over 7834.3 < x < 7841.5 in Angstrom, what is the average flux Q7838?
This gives 2.97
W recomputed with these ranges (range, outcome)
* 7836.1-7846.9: 2.685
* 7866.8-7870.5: 2.696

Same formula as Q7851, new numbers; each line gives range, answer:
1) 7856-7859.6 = 2.985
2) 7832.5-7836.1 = 2.643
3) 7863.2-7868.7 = 2.575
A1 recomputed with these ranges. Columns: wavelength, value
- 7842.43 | 3.581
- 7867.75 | 3.268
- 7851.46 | 2.376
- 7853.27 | 2.878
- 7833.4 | 2.985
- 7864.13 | 2.575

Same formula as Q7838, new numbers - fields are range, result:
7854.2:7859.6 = 2.99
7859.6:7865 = 2.71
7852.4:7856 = 2.82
